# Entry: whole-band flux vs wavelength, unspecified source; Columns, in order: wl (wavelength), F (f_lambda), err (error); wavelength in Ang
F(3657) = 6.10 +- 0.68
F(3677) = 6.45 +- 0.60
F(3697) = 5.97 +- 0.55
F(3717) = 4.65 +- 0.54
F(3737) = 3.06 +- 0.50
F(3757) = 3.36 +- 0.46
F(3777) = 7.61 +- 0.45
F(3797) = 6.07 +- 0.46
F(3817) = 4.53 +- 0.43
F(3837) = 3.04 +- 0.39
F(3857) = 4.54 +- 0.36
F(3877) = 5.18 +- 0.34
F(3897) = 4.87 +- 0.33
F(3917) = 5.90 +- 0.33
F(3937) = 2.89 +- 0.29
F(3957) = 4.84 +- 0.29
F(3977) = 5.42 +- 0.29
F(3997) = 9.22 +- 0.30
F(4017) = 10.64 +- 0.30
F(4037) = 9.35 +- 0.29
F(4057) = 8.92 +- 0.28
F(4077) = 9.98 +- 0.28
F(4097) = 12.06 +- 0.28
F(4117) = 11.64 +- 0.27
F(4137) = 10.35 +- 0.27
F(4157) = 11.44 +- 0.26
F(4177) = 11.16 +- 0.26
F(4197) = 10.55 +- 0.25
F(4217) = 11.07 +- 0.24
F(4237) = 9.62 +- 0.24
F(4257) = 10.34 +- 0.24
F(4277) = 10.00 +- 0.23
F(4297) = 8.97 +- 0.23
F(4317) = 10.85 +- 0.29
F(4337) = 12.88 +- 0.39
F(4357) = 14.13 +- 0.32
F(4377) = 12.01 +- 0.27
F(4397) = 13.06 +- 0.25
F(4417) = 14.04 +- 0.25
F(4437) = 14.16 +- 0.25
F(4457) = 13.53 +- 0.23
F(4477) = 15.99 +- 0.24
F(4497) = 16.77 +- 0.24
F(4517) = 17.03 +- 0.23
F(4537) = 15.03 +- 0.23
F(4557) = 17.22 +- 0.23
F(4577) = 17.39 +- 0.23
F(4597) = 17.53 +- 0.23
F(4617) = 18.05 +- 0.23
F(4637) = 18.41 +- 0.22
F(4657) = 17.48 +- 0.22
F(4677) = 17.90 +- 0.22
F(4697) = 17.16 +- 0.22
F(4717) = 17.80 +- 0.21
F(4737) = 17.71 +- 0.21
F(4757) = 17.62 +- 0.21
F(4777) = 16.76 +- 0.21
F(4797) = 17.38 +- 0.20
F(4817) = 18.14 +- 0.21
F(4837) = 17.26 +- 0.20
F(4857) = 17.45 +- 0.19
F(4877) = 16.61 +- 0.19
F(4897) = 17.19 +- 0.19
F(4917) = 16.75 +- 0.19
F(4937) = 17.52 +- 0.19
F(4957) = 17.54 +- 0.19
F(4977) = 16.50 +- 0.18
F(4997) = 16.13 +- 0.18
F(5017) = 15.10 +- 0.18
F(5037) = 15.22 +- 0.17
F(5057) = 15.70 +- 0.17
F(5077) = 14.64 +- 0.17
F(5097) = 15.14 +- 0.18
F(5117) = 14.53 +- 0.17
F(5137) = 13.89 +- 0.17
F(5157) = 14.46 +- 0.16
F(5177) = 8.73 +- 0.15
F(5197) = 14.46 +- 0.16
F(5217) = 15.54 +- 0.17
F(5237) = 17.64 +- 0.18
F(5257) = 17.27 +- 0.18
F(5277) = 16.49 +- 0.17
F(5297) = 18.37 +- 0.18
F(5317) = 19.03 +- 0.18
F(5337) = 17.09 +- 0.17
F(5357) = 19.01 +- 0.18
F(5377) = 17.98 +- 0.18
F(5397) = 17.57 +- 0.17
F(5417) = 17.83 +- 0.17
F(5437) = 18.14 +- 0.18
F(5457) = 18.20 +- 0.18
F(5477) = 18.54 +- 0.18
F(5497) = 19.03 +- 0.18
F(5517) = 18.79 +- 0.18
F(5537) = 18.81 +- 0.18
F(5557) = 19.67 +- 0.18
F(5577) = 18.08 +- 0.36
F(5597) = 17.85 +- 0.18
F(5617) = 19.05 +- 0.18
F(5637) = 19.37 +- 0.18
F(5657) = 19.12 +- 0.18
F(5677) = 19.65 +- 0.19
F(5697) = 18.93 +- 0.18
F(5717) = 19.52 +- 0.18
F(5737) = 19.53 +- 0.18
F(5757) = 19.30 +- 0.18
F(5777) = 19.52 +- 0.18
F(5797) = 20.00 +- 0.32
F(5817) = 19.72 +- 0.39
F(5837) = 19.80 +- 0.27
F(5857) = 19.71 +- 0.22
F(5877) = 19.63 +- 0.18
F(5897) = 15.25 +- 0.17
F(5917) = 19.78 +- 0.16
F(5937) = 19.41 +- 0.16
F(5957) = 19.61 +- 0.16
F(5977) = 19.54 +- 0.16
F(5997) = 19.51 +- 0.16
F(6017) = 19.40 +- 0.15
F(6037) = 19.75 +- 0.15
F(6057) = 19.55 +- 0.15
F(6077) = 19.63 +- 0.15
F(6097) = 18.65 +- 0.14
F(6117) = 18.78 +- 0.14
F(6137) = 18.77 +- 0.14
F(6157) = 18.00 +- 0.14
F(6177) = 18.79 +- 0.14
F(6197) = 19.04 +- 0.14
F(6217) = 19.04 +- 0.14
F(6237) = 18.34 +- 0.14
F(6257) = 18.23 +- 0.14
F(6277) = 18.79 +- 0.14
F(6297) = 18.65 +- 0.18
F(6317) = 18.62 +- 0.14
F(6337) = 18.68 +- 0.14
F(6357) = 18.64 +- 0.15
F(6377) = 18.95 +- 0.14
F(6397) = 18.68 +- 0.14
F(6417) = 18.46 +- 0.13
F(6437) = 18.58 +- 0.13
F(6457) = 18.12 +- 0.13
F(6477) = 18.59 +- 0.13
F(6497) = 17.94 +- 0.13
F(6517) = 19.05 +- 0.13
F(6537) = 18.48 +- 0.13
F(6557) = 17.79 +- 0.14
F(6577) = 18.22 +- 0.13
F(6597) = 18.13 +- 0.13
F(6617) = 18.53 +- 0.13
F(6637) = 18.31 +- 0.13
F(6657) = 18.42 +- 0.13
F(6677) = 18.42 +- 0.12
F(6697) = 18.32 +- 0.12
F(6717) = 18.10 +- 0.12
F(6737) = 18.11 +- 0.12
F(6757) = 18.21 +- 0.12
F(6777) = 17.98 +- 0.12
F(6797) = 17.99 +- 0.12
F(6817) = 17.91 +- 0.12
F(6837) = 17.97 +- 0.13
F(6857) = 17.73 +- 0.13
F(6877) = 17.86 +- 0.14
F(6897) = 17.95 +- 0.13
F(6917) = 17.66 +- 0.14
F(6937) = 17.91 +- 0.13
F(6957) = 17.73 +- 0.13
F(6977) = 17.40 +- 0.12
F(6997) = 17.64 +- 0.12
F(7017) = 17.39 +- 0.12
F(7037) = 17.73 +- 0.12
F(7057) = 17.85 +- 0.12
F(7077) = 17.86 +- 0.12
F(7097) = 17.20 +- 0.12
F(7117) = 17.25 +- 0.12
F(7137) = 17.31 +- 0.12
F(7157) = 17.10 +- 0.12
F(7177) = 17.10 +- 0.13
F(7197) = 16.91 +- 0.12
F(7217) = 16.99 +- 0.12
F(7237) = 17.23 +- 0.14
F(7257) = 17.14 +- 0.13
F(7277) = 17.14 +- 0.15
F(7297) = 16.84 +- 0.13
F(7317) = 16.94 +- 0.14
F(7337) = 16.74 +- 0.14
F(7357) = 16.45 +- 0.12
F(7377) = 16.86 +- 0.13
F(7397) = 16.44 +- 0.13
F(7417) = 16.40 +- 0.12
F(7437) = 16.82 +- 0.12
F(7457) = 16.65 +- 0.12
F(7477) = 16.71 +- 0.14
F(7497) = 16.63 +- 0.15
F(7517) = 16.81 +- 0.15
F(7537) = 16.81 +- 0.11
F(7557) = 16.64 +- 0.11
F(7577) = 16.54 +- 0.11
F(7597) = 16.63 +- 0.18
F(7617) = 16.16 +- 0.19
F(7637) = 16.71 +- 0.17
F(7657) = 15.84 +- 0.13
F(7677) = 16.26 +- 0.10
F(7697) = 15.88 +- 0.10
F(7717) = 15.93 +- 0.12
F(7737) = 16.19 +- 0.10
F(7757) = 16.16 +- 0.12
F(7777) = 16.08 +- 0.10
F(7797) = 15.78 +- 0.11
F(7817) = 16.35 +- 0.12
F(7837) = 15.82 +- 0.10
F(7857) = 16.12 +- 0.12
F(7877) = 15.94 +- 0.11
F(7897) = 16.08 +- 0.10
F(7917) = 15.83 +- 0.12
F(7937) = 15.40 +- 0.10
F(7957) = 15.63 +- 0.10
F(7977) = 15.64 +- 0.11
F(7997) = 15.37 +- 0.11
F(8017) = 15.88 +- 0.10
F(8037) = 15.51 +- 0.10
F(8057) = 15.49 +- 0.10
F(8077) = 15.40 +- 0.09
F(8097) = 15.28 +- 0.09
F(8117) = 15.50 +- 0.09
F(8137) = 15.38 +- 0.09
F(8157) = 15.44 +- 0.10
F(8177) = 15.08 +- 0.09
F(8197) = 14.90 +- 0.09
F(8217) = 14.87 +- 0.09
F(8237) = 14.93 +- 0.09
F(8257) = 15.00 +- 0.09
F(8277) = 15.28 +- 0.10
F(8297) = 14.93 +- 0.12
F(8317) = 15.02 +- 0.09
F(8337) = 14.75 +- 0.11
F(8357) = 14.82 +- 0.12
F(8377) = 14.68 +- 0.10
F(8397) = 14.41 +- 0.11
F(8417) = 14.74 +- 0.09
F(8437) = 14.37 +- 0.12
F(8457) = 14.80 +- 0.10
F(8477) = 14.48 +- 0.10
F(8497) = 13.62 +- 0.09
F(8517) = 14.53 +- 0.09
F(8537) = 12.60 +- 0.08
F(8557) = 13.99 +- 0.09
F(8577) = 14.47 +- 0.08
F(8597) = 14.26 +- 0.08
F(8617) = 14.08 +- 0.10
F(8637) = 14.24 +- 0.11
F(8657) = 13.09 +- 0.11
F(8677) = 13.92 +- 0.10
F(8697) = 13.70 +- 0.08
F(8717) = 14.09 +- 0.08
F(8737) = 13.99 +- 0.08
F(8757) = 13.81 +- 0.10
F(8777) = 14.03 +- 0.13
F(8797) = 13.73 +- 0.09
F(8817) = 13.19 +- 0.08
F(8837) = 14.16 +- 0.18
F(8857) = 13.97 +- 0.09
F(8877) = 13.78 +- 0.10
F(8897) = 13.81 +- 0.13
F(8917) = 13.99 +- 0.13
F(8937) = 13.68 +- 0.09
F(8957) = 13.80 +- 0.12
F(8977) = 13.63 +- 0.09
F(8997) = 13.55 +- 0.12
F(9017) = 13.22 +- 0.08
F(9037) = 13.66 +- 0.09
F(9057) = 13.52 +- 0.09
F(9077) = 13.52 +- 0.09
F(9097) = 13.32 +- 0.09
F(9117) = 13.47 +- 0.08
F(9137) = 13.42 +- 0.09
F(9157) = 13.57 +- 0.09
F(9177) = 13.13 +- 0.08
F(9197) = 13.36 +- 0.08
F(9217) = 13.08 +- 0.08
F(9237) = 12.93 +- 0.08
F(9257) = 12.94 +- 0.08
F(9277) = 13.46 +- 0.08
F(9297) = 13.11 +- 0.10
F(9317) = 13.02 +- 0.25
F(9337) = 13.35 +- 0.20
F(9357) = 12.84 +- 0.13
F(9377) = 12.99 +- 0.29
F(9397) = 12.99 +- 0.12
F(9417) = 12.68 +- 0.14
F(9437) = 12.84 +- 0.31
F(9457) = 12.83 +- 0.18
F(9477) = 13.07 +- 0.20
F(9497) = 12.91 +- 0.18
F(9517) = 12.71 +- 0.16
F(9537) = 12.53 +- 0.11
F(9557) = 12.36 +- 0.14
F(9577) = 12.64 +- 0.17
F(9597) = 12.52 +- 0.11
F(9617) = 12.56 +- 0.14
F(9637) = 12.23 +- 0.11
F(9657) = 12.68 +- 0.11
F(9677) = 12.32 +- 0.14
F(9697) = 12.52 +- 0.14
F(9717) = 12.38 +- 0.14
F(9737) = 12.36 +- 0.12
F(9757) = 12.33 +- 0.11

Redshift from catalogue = 0.000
